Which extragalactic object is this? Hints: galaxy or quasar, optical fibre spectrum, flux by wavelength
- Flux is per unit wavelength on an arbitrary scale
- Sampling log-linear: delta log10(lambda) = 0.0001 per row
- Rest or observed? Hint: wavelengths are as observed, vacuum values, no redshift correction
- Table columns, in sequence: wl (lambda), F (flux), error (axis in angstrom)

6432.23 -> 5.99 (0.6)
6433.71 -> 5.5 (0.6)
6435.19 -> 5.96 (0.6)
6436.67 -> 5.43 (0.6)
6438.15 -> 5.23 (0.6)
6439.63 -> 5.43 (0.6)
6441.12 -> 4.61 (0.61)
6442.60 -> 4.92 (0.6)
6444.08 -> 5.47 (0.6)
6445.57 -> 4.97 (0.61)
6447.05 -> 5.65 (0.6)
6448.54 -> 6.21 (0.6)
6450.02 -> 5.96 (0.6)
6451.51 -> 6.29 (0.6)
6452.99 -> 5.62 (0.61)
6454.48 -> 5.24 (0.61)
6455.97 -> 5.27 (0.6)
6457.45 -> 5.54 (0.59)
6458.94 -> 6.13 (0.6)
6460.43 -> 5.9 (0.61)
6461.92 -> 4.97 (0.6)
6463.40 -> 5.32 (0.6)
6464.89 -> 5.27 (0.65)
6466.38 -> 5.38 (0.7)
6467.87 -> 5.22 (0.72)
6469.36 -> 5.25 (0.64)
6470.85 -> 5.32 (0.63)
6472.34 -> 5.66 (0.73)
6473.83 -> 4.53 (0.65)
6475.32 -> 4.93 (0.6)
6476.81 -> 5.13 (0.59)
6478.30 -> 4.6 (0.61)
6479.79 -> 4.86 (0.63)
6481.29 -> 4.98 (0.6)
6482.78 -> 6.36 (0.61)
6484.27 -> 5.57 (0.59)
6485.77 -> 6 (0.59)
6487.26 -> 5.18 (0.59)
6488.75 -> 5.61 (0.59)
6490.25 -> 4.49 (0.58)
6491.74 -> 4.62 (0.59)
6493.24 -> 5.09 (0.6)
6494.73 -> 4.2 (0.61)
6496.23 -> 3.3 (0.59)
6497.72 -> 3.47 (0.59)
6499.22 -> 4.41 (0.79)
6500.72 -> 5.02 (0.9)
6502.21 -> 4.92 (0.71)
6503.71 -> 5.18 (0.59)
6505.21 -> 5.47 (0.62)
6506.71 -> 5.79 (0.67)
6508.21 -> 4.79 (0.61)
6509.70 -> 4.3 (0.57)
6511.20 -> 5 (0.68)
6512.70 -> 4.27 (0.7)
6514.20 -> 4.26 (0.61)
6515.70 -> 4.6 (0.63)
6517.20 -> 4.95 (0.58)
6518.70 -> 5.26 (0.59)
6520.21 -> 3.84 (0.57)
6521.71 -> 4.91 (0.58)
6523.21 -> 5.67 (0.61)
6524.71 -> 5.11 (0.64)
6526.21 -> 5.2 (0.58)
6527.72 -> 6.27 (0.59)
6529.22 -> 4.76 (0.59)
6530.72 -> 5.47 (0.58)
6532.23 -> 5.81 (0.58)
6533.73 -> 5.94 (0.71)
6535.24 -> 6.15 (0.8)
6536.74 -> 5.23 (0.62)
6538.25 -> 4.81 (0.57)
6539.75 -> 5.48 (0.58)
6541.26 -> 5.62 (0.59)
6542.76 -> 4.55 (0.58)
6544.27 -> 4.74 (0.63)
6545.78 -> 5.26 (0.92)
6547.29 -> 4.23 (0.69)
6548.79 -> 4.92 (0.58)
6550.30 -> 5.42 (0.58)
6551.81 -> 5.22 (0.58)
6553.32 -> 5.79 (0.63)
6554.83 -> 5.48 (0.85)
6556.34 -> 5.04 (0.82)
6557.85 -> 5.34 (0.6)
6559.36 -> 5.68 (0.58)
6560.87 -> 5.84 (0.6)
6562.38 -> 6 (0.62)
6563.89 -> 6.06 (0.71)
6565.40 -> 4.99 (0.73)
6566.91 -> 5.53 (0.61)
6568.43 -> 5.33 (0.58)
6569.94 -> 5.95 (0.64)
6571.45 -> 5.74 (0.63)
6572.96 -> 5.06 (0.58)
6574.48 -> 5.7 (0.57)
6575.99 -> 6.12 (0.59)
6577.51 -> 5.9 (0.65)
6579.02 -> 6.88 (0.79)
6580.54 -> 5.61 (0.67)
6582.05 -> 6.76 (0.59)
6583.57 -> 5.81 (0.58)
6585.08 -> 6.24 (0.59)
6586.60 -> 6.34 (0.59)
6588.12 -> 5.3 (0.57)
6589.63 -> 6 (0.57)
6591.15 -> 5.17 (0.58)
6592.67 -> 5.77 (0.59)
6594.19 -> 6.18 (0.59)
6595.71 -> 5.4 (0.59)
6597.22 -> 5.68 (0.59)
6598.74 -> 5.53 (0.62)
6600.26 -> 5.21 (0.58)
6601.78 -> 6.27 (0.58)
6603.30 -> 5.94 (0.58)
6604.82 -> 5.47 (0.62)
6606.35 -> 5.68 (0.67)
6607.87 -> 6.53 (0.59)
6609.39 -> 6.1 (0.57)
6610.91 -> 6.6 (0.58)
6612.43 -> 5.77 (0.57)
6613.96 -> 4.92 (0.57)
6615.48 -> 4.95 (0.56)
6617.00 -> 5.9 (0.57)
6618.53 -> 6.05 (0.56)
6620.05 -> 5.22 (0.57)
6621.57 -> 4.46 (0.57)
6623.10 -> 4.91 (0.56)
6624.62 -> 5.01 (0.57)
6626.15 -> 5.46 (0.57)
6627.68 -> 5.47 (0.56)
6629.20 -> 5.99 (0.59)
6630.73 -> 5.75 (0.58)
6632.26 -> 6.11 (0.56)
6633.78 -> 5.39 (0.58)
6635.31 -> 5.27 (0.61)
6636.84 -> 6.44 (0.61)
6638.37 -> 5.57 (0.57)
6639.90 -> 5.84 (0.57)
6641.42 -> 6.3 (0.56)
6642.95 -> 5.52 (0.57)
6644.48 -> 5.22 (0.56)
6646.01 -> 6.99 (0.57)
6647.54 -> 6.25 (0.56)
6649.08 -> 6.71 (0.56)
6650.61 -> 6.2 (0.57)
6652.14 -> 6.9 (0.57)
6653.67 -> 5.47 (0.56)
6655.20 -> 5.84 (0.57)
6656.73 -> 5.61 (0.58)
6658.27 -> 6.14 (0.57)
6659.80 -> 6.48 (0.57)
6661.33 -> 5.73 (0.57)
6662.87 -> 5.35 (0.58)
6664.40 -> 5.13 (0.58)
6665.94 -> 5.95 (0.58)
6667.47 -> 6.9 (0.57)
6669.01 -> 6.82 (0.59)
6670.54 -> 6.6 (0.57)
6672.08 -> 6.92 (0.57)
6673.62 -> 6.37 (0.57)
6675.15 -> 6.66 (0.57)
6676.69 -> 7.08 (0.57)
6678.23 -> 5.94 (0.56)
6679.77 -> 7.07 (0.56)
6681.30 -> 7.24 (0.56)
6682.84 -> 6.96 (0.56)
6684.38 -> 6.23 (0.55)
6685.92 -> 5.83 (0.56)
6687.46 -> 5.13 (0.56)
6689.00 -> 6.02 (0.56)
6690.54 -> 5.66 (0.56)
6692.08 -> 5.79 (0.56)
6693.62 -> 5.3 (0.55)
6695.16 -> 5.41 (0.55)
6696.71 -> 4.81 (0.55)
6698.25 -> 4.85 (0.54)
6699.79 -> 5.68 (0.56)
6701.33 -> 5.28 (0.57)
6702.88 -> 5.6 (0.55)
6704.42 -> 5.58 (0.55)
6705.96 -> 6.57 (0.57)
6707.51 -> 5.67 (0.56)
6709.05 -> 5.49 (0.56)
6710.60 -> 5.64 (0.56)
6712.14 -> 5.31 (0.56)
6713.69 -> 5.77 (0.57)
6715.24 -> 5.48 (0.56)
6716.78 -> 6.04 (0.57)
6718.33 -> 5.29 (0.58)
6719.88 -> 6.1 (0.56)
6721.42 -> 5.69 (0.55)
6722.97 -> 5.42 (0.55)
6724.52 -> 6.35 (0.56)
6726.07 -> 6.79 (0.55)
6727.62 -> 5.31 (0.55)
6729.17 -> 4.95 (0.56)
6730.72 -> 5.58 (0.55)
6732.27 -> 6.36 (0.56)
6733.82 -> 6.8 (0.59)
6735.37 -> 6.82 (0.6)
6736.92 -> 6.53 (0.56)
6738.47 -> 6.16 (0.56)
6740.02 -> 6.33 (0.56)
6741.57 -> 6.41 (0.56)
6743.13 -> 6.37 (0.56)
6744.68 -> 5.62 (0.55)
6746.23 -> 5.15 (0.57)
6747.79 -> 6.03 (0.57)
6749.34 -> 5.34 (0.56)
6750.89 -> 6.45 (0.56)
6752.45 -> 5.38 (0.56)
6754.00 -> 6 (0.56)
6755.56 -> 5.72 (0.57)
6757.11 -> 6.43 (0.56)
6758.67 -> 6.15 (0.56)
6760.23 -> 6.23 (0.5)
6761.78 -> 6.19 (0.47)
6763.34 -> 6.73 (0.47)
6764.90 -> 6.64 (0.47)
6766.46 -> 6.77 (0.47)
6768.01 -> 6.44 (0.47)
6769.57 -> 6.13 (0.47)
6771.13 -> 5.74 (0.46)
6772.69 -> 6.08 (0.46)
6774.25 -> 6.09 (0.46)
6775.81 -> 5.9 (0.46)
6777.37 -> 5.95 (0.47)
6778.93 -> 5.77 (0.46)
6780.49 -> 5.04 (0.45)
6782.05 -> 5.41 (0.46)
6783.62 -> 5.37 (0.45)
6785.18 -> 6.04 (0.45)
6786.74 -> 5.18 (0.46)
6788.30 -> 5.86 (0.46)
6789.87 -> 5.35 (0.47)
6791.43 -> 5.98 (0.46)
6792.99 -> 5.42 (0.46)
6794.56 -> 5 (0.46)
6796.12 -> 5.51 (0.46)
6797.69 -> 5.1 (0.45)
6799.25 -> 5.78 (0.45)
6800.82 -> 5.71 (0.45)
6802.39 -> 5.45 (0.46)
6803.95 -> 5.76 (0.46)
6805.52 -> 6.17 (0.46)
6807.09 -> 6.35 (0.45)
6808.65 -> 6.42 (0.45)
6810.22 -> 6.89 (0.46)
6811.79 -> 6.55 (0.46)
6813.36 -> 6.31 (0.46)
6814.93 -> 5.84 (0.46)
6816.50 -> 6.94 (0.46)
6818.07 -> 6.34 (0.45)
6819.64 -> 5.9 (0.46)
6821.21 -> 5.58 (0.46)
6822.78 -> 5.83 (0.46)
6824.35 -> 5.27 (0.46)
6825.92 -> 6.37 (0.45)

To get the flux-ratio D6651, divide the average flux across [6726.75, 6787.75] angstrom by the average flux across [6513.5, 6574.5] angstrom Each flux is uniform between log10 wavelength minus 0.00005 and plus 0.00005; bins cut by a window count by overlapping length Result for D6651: 1.13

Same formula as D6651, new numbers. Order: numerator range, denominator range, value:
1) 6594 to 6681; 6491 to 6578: 1.15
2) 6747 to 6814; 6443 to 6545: 1.15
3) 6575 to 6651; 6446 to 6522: 1.14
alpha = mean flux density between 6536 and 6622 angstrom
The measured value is 5.6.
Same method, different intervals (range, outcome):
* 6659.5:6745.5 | 5.98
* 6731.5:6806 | 5.93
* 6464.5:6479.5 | 5.12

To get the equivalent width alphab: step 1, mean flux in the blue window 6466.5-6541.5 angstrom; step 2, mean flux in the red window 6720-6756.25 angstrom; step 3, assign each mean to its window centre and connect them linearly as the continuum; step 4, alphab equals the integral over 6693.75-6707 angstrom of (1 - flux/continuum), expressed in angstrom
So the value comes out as 0.8 angstrom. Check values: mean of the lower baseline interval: 5.06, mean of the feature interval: 5.47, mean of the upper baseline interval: 5.98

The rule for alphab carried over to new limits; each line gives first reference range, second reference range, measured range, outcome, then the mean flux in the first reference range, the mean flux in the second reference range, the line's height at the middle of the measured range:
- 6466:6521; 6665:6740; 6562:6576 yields -0.82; 4.91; 6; 5.3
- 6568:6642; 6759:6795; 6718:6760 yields -0.96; 5.74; 5.89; 5.86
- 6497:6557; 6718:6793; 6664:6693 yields -3.48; 5.07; 5.97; 5.66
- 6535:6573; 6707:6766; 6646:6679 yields -3.08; 5.36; 5.97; 5.72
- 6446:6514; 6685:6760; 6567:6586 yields -1.76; 5.15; 5.81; 5.41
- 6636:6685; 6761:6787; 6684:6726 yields 3.48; 6.26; 5.99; 6.15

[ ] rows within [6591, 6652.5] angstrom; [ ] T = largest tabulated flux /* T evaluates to 6.99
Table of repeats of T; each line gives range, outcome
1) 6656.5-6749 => 7.24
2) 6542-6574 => 6.06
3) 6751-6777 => 6.77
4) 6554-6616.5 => 6.88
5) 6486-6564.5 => 6.27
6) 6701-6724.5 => 6.57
